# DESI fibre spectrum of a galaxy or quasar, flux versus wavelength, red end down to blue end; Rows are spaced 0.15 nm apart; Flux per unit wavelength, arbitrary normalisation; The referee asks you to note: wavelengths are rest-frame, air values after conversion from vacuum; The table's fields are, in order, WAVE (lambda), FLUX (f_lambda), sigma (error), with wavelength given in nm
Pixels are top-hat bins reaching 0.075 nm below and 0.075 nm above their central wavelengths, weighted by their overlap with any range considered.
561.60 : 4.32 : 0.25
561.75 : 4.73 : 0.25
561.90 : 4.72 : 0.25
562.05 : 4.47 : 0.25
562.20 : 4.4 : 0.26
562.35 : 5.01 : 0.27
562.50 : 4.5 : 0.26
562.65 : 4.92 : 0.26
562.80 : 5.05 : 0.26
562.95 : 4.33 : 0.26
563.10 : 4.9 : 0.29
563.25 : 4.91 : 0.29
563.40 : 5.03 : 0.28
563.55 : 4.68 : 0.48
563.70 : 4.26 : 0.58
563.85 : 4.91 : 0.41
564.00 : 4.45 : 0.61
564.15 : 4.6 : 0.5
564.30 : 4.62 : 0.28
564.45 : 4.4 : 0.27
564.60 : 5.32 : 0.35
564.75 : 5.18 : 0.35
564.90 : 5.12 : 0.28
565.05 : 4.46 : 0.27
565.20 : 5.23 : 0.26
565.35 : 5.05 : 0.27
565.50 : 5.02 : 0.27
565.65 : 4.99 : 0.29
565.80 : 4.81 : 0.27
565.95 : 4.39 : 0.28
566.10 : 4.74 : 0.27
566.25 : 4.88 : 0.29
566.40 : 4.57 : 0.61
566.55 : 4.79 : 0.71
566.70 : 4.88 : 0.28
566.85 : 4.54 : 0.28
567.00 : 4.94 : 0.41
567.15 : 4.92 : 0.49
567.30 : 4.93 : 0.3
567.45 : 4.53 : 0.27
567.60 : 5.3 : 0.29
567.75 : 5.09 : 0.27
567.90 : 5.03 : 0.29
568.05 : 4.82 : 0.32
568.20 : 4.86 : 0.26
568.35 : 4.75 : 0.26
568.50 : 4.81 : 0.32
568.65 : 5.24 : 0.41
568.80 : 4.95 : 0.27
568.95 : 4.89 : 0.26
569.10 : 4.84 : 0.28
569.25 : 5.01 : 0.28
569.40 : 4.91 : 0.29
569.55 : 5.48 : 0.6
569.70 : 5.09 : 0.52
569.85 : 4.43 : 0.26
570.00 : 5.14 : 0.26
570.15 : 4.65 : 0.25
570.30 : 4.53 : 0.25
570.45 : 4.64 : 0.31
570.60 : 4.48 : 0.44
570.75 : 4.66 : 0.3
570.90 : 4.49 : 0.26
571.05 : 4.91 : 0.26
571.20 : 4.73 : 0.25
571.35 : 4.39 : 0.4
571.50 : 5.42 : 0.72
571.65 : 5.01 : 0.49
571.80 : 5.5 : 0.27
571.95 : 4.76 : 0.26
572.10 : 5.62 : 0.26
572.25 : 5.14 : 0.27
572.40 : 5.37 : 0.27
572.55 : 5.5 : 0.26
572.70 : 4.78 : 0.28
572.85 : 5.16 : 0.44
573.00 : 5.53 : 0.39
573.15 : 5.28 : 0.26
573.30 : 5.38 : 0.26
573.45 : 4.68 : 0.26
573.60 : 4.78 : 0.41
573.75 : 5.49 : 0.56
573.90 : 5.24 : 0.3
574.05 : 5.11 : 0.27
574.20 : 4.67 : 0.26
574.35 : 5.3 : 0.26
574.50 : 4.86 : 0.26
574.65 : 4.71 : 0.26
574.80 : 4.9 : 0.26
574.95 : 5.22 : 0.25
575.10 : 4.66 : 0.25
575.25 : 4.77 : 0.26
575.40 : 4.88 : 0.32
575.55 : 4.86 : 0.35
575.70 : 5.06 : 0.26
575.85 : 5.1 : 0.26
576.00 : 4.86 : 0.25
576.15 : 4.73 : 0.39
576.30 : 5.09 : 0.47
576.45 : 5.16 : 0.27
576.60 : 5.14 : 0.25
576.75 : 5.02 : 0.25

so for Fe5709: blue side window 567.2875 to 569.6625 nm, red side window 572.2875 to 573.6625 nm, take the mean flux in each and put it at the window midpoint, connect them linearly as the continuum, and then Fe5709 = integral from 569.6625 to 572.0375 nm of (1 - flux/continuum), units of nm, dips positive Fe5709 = 0.13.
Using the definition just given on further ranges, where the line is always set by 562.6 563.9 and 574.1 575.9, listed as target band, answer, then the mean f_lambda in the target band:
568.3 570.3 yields -0.033 nm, 4.92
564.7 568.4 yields -0.046 nm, 4.87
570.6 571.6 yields 0.024 nm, 4.75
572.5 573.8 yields -0.072 nm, 5.16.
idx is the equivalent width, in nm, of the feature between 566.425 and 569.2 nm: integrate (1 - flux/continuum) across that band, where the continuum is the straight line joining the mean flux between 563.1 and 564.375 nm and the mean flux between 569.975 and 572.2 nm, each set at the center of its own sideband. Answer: -0.06 nm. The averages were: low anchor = 4.7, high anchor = 4.86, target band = 4.89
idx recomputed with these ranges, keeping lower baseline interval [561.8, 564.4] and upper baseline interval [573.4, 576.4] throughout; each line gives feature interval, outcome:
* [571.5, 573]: -0.10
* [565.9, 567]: 0.01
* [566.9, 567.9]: -0.03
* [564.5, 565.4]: -0.06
